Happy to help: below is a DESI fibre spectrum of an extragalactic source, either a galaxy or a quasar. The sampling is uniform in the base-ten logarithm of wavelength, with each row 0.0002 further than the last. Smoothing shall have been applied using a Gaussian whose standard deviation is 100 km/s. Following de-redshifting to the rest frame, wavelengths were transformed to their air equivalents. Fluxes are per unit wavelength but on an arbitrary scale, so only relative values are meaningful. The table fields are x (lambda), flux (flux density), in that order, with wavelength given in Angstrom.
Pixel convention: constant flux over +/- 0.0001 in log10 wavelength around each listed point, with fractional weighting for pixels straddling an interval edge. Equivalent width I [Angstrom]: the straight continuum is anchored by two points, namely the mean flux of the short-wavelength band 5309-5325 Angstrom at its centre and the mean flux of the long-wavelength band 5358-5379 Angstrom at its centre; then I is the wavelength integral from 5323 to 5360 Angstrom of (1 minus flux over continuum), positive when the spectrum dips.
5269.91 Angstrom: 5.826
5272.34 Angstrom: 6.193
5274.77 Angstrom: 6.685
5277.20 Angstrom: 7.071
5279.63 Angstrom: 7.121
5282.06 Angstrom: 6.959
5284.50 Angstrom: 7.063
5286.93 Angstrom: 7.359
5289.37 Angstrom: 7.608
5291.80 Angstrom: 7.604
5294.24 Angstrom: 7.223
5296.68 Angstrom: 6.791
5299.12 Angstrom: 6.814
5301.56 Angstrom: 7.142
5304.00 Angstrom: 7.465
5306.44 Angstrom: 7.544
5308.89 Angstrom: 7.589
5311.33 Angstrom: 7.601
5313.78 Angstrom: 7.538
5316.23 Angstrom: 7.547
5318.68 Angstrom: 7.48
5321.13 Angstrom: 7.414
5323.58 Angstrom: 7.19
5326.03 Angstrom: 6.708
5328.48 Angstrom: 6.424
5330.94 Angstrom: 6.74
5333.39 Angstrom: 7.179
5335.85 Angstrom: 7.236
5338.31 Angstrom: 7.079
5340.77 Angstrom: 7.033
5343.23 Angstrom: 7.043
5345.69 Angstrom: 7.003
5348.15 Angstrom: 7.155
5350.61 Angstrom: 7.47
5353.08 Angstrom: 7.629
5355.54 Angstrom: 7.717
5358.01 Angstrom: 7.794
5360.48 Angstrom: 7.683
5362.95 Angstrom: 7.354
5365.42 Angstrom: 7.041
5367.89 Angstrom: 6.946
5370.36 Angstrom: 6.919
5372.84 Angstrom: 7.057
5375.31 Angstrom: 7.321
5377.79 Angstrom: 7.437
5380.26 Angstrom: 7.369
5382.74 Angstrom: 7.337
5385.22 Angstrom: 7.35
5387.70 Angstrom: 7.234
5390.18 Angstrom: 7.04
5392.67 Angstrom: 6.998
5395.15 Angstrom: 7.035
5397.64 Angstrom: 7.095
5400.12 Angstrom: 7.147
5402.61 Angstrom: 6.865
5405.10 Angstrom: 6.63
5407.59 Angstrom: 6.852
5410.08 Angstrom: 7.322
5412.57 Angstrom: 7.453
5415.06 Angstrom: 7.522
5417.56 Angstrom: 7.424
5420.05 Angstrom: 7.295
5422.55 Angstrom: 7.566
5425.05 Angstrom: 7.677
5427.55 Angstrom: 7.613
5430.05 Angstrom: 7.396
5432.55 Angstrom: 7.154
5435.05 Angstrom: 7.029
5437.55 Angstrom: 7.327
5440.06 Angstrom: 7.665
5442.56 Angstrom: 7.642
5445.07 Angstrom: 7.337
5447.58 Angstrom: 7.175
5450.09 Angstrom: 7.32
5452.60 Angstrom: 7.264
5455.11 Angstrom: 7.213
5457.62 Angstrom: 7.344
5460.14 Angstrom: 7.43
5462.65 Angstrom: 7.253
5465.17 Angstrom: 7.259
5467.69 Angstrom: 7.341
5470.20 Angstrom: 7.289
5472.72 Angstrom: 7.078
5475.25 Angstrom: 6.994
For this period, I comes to 0.95 Angstrom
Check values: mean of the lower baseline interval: 7.46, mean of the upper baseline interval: 7.25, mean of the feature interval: 7.17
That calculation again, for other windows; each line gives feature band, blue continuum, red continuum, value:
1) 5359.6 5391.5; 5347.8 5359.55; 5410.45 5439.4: 1.27 Angstrom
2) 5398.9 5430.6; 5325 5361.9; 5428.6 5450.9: 0.07 Angstrom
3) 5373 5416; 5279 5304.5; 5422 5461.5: 0.88 Angstrom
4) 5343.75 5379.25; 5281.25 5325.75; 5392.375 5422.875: -0.42 Angstrom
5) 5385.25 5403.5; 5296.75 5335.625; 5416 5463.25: 0.59 Angstrom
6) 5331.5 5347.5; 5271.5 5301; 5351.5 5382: 0.38 Angstrom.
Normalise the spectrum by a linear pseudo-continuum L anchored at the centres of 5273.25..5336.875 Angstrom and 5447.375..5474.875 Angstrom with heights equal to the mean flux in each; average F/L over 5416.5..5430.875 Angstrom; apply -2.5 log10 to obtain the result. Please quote -0.04 mag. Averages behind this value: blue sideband 7.19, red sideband 7.26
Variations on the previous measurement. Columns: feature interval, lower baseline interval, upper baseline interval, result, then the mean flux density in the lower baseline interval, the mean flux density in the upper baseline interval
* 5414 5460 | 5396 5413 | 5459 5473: -0.03 mag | 7.03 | 7.29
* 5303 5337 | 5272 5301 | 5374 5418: -0.02 mag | 7.07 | 7.19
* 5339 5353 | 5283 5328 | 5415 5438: 0.02 mag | 7.3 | 7.4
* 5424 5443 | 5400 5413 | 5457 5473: -0.04 mag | 7.01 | 7.3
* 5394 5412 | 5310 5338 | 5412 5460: 0.05 mag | 7.18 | 7.39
